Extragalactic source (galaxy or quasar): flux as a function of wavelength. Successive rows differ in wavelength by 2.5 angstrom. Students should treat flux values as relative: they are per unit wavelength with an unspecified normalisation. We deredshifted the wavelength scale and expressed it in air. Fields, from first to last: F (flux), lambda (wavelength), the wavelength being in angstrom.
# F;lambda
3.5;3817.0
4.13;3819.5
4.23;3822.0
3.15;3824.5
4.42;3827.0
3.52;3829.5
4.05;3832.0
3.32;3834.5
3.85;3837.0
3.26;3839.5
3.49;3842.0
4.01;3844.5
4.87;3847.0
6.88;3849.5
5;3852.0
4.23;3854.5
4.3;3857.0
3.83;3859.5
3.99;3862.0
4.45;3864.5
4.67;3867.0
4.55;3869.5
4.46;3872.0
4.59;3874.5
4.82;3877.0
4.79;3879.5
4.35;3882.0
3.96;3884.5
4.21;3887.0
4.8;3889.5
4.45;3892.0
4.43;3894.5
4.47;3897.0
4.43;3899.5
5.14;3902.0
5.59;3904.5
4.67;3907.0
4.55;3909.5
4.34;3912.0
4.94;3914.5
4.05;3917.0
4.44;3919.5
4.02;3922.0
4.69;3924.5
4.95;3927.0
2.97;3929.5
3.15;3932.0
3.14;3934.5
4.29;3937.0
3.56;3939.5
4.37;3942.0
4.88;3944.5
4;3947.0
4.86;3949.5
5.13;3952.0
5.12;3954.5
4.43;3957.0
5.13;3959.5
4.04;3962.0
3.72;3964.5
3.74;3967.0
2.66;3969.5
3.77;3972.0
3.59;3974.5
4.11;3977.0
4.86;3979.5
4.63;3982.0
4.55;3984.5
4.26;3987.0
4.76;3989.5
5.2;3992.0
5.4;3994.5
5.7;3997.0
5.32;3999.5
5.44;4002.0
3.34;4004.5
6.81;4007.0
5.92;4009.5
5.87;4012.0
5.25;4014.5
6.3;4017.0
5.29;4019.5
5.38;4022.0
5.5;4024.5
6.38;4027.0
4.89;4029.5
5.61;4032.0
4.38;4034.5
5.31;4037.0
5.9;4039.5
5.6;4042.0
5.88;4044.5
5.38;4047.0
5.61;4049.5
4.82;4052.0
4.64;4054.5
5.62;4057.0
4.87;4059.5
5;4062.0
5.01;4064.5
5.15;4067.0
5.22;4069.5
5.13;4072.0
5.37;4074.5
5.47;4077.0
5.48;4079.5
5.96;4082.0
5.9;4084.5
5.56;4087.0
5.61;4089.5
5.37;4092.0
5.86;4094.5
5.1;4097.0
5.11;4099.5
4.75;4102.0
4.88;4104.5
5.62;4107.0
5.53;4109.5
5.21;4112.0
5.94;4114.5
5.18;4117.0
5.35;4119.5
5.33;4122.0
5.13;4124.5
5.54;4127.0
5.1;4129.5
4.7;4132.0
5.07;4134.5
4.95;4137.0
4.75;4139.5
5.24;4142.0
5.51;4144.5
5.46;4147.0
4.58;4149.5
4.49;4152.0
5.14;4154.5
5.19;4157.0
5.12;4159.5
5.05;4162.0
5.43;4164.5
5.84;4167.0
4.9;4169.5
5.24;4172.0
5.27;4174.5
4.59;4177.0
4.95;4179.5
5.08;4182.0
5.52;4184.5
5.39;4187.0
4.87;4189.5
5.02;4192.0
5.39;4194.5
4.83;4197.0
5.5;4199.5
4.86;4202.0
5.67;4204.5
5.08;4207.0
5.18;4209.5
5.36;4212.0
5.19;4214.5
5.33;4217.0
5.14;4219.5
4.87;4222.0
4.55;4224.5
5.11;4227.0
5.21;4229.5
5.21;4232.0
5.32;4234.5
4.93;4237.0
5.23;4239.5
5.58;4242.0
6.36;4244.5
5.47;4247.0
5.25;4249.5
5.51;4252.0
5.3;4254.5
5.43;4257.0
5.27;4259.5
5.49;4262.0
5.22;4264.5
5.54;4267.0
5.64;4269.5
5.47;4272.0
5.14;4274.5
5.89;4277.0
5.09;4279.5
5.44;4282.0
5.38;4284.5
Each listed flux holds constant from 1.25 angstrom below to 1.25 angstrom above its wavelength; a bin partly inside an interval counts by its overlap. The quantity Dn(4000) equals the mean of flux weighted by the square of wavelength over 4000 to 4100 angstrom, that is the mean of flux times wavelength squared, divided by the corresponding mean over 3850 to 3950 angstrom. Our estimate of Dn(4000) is 1.3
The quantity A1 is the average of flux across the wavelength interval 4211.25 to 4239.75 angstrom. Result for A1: 5.11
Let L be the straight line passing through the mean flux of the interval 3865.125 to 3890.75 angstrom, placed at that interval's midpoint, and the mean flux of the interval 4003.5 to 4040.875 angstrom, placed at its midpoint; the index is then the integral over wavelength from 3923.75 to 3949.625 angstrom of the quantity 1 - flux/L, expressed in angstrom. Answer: 4.6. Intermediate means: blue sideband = 4.52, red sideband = 5.49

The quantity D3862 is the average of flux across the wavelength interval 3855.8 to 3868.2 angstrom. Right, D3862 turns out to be 4.25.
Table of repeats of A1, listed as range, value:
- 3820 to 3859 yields 4.16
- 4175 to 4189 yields 5.1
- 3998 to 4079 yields 5.37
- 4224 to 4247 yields 5.31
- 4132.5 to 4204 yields 5.12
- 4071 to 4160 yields 5.27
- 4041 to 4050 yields 5.62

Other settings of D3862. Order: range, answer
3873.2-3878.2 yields 4.7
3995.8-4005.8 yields 4.96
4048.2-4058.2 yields 5.17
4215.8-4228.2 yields 5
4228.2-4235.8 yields 5.24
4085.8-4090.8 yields 5.58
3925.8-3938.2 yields 3.69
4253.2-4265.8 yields 5.34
